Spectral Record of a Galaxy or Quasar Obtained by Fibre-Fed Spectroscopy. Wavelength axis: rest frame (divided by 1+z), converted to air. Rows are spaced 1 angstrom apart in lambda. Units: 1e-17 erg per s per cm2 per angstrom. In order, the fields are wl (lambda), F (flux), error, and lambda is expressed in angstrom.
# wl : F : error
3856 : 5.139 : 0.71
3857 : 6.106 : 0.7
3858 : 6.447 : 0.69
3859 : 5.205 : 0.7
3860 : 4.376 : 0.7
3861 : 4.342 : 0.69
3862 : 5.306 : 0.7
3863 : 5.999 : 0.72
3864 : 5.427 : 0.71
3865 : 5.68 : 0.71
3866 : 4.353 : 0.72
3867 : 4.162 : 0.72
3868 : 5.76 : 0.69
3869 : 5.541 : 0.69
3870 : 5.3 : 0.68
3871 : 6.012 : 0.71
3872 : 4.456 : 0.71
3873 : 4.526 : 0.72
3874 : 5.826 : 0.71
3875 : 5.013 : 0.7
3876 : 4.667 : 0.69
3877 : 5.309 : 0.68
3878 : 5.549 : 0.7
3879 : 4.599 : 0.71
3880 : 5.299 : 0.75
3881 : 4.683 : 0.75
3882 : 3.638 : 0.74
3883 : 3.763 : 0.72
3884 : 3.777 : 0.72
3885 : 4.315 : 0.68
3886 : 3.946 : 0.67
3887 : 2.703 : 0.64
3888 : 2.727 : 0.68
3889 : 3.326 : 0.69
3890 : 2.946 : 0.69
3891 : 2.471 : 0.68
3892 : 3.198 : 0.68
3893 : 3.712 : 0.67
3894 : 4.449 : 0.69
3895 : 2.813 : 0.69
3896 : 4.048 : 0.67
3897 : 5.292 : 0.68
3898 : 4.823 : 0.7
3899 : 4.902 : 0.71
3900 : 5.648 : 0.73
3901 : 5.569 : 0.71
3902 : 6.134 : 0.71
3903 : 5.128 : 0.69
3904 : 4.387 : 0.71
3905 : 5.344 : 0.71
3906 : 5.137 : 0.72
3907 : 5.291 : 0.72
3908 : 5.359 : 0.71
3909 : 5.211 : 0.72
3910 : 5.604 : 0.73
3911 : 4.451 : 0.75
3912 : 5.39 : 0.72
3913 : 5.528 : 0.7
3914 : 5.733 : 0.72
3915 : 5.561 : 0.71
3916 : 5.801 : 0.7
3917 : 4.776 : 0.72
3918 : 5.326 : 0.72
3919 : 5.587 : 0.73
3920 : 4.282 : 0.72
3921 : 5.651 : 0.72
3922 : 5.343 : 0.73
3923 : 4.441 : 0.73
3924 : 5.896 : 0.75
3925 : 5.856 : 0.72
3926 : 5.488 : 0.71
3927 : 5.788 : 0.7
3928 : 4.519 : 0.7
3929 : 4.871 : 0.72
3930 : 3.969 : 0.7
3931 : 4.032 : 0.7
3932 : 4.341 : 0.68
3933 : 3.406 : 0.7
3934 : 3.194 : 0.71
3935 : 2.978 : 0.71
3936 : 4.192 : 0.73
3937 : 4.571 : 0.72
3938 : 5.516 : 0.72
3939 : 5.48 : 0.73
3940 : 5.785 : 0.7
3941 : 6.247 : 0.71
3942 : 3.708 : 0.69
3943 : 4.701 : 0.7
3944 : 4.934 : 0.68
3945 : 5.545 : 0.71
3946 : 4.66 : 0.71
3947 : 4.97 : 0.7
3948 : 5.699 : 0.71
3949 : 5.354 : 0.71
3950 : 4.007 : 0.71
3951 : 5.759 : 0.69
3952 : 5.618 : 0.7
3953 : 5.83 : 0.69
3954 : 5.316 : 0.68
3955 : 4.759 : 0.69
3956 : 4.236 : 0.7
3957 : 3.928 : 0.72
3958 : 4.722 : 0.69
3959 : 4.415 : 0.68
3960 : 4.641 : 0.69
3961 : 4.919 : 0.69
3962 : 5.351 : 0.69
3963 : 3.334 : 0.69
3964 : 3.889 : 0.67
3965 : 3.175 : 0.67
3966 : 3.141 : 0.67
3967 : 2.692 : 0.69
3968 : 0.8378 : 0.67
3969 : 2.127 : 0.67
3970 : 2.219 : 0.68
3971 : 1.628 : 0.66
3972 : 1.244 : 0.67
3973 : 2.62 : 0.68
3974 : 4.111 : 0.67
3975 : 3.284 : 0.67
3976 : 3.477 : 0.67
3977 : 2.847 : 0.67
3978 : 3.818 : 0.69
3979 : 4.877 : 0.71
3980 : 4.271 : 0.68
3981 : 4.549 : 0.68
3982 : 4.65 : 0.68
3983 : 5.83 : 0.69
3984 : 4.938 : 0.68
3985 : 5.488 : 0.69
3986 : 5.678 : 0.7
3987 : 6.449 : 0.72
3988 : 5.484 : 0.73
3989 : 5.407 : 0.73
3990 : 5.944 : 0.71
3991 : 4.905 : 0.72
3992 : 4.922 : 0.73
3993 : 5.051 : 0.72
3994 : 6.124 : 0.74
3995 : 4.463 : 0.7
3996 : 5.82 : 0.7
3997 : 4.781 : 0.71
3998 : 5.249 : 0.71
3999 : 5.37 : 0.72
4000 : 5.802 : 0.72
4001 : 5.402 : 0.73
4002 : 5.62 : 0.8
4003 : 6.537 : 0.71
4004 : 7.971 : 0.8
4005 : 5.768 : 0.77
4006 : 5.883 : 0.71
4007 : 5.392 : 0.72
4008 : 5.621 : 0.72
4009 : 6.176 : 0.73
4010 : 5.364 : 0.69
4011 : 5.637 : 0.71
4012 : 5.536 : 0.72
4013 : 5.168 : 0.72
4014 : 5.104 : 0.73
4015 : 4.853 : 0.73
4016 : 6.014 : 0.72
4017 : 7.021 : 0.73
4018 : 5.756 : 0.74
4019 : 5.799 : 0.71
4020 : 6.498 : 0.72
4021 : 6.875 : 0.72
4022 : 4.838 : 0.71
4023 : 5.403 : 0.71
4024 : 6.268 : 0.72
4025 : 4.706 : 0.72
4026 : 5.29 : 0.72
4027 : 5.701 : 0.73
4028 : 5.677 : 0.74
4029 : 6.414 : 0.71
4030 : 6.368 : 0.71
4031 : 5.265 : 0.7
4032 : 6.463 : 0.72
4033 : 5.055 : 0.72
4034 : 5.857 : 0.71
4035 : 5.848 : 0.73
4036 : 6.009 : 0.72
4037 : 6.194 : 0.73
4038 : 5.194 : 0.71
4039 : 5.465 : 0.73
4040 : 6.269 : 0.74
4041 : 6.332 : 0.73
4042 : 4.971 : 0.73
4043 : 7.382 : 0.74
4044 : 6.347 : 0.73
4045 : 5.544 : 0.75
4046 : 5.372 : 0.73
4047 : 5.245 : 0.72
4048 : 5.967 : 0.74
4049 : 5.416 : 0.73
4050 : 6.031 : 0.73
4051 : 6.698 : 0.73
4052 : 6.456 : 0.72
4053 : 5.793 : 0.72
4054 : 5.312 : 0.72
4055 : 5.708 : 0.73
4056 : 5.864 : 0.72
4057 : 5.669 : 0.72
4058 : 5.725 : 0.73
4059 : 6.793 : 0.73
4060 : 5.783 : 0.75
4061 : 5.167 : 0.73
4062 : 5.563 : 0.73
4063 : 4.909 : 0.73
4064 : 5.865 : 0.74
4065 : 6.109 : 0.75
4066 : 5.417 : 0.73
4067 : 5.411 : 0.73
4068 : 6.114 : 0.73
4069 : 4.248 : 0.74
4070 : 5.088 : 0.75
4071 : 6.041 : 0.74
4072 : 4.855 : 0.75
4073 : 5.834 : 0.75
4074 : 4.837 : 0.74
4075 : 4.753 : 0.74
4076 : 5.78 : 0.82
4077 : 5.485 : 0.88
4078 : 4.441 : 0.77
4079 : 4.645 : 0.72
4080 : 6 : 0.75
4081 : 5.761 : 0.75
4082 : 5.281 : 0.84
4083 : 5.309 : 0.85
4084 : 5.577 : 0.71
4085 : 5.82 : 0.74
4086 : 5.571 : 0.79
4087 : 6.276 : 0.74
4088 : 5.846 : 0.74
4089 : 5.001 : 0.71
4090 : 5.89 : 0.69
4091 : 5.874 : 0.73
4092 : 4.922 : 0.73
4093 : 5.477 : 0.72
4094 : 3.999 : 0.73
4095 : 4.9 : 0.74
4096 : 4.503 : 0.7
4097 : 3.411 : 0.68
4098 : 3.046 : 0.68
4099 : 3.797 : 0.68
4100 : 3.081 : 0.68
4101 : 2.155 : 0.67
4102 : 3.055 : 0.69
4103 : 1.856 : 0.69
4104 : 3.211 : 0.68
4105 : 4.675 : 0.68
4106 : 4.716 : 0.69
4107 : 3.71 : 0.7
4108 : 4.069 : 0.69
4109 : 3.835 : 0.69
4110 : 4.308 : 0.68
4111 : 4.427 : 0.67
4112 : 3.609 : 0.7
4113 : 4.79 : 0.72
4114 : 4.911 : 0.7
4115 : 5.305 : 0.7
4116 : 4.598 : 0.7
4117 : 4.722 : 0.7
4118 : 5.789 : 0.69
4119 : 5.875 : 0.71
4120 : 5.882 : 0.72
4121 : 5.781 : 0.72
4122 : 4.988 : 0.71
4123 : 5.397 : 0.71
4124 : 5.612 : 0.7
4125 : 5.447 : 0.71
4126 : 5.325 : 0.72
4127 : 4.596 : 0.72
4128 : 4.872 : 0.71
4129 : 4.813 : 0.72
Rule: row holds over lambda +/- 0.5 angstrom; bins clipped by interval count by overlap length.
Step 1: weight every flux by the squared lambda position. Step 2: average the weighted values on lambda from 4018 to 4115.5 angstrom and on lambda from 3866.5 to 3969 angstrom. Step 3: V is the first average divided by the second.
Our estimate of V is 1.22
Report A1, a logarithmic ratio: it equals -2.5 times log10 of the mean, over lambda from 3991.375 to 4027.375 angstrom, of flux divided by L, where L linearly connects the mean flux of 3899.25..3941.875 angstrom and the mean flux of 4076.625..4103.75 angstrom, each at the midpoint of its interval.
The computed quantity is -0.16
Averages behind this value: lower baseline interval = 5.05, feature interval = 5.66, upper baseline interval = 4.69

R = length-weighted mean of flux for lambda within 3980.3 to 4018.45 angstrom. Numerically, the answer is 5.56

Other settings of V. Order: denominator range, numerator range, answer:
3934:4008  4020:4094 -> 1.26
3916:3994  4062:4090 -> 1.27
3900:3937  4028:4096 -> 1.21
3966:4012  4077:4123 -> 1.05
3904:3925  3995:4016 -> 1.12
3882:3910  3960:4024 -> 1.18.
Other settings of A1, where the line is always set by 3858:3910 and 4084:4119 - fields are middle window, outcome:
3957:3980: 0.34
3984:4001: -0.18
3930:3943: 0.05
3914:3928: -0.15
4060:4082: -0.19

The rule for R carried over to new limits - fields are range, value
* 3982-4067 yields 5.72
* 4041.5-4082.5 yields 5.6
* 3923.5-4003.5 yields 4.59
